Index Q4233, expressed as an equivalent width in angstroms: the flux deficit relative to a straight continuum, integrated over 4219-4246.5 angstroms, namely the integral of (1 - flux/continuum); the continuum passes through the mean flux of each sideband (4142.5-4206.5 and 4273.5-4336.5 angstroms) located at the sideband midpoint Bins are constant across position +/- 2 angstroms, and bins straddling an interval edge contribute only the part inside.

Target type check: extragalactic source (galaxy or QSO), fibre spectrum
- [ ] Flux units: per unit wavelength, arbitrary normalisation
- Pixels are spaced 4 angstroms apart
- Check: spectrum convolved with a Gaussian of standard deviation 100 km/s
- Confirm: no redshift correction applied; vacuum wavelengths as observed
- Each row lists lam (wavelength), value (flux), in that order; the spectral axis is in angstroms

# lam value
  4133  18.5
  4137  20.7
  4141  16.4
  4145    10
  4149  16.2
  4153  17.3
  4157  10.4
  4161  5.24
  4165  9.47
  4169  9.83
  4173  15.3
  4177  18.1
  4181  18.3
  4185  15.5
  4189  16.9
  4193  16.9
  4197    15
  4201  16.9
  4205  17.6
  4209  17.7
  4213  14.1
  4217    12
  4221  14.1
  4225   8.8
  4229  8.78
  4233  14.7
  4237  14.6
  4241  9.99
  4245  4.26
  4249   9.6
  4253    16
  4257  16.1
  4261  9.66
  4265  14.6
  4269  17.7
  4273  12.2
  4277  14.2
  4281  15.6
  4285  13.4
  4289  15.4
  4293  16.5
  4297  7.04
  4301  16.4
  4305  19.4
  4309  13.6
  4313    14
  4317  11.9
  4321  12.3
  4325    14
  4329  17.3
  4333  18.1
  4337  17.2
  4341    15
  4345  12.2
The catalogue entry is 6.8 angstroms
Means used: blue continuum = 14.3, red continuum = 14.6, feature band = 10.9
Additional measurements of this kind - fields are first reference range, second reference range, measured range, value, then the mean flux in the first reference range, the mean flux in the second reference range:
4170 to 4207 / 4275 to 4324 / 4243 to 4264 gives 5.3 angstroms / 16.5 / 14.1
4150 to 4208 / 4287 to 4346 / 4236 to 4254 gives 5.2 angstroms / 14.6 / 14.7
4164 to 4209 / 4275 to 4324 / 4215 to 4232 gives 4.5 angstroms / 15.7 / 14.1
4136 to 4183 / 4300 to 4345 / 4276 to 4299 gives 1.9 angstroms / 13.8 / 15.2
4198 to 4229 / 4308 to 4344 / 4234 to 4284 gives 5.1 angstroms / 14.1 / 14.8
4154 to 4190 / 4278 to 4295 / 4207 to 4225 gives 0.2 angstroms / 13.2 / 15.2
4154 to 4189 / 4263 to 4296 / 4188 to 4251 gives 2.7 angstroms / 13.1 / 14.7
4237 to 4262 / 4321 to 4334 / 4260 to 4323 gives -2.3 angstroms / 11.3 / 15.7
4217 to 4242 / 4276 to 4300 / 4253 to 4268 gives -1.4 angstroms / 11.9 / 13.8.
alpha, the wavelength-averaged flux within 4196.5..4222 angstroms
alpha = 15.4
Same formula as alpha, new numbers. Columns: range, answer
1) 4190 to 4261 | 13.3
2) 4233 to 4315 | 13.5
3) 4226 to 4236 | 11.7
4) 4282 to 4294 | 15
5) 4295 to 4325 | 13.6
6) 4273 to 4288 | 14.2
